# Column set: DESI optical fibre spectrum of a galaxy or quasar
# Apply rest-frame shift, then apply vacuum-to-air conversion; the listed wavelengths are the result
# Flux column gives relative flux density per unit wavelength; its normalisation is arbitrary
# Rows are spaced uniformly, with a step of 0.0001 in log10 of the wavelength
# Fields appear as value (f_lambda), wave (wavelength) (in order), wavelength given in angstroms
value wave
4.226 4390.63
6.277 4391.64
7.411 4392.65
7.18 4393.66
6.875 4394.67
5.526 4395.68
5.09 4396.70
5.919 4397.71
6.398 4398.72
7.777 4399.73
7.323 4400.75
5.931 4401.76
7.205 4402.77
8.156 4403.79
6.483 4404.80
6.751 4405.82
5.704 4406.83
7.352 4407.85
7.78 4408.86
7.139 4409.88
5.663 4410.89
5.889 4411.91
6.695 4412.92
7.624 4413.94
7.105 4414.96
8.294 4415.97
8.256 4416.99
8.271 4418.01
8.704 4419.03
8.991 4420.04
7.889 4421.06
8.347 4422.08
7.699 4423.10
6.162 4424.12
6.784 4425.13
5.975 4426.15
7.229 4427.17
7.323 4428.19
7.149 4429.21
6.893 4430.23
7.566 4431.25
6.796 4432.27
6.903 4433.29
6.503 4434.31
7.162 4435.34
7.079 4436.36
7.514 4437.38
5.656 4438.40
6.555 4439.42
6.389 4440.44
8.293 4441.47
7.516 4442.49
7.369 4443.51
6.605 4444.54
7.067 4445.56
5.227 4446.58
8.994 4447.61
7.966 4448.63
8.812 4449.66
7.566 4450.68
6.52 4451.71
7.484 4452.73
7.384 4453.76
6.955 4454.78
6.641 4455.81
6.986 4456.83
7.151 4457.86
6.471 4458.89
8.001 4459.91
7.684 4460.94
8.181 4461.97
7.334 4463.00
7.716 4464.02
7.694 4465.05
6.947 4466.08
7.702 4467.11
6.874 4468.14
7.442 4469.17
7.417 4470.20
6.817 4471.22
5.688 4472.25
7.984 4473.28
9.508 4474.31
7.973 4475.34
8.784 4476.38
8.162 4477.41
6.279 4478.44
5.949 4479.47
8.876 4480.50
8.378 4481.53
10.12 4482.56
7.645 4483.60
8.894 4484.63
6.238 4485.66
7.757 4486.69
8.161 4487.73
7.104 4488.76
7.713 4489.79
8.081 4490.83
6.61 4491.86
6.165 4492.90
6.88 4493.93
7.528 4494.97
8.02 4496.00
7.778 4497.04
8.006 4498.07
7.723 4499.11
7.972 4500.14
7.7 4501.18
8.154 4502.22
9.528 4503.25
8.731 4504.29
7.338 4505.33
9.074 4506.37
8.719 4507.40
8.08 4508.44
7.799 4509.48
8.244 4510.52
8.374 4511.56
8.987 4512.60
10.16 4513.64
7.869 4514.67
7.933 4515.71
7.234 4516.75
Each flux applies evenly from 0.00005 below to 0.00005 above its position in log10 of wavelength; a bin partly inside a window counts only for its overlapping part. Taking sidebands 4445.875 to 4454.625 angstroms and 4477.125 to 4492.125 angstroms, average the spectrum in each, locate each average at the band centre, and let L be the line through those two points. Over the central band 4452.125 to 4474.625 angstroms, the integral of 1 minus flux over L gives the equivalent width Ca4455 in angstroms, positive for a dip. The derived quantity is 0.68 angstroms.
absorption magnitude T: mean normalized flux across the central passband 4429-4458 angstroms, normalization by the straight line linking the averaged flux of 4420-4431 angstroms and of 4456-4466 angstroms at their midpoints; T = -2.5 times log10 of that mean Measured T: 0.03 mag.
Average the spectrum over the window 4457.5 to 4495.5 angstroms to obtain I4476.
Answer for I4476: 7.57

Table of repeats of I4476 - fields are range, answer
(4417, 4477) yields 7.36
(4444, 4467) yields 7.34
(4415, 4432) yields 7.57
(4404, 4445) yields 7.16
